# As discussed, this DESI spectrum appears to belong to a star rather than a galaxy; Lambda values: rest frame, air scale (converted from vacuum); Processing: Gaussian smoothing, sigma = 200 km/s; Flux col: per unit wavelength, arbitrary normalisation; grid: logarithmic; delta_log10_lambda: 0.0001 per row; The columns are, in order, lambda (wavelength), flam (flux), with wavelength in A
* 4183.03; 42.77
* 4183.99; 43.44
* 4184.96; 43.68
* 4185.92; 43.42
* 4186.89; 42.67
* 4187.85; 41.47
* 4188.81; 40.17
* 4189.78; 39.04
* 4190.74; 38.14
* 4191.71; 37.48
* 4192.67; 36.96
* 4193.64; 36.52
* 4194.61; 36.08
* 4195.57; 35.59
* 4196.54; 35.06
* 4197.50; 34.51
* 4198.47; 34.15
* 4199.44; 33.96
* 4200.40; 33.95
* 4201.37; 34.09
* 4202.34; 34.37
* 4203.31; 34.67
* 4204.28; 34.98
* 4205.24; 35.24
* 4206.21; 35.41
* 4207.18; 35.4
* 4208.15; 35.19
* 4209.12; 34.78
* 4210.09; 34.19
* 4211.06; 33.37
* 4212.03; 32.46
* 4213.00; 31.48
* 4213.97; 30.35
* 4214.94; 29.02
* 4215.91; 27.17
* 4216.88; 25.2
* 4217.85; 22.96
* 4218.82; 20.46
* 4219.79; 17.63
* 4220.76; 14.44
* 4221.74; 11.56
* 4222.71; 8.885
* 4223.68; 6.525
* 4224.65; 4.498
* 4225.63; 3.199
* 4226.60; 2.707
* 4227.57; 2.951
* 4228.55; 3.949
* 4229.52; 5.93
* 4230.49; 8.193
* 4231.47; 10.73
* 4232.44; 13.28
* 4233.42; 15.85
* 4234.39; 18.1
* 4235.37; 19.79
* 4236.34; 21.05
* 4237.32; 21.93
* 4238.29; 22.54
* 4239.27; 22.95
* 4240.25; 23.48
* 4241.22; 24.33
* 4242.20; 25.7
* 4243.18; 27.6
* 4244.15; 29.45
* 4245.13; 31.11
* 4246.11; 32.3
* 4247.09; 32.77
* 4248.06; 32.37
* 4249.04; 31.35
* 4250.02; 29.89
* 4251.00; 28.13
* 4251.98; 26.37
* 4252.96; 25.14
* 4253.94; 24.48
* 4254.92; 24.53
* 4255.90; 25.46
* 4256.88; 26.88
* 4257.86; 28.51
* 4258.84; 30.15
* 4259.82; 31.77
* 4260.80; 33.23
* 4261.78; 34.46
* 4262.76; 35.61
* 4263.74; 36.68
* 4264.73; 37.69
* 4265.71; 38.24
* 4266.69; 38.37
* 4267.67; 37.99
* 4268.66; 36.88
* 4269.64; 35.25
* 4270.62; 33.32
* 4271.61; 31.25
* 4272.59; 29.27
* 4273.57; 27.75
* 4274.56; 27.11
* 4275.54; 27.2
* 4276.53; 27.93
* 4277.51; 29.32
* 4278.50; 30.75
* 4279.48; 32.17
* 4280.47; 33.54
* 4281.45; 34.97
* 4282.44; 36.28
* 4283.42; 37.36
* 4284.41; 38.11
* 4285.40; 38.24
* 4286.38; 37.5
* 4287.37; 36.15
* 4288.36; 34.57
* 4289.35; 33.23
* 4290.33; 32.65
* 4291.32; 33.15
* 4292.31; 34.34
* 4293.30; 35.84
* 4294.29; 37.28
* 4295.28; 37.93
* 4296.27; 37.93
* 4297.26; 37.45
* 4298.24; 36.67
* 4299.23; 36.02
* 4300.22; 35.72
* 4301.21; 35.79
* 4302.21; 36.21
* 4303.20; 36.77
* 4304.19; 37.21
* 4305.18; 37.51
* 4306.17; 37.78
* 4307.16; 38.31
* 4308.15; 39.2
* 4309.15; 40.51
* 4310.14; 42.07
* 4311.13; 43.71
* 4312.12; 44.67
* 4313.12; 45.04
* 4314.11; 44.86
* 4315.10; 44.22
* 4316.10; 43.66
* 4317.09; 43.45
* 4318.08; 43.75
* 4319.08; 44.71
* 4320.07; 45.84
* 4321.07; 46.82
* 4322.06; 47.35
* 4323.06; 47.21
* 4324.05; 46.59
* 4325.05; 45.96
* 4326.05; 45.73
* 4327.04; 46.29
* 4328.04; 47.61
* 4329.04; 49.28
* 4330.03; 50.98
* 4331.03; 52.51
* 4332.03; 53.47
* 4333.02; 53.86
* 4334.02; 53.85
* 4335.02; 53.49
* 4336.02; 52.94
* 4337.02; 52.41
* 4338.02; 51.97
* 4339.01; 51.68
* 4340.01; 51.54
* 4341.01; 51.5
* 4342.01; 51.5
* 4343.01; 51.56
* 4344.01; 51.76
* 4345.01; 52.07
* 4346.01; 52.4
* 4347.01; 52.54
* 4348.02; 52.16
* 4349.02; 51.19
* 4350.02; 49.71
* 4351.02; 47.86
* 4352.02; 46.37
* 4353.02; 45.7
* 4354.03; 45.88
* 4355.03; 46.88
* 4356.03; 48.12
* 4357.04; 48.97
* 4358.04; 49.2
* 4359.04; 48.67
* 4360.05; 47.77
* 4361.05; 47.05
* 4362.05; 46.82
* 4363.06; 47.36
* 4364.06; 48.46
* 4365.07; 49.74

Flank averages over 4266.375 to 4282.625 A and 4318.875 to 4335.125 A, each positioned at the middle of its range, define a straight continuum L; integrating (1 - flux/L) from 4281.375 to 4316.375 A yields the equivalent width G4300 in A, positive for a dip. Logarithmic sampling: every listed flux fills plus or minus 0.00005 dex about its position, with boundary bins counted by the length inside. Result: 1.6 A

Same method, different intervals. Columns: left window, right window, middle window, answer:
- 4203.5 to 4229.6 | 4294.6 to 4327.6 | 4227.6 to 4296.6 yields 5.9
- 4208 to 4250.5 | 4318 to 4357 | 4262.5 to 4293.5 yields -0.2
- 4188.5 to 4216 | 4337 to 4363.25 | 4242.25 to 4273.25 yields 6.9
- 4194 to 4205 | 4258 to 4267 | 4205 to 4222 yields 3.2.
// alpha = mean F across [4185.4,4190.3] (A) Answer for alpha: 41.4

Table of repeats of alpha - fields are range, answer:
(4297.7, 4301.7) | 36.2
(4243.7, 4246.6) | 30.9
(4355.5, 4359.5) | 48.8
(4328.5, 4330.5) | 50.2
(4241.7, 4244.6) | 27.6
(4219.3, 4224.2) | 11.8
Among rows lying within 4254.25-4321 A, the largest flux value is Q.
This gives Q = 45.84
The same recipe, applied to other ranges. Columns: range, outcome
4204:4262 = 35.41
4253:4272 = 38.37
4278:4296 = 38.24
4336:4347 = 52.94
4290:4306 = 37.93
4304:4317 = 45.04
